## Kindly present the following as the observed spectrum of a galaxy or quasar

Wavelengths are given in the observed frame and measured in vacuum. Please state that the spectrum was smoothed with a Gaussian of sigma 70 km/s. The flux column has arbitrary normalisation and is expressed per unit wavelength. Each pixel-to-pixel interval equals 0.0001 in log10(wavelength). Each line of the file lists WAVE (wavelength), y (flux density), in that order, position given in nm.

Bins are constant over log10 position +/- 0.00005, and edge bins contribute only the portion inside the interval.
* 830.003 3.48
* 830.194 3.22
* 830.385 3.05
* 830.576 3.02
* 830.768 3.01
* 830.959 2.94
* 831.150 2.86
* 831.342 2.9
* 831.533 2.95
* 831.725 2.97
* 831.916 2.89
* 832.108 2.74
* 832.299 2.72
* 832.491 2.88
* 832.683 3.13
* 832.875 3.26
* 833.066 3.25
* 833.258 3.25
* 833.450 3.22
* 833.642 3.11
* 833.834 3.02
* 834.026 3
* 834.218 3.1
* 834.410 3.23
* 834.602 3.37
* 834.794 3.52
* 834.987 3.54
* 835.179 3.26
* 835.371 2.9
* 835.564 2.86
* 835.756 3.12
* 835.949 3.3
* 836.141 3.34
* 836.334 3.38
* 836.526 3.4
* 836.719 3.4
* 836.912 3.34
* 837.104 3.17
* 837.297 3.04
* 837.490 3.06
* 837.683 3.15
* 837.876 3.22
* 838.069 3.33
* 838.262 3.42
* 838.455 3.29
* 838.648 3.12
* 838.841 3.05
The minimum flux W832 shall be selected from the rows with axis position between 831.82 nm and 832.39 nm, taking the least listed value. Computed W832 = 2.72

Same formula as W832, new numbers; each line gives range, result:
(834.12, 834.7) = 3.1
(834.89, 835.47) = 2.9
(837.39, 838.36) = 3.06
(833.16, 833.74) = 3.11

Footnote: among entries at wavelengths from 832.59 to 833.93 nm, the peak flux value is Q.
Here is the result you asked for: 3.26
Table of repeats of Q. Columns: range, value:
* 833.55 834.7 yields 3.37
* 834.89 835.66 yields 3.54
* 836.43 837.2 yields 3.4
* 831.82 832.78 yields 3.13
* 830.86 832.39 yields 2.97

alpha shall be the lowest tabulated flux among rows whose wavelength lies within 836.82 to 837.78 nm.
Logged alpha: 3.04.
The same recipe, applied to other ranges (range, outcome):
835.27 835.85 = 2.86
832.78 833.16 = 3.25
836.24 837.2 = 3.17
